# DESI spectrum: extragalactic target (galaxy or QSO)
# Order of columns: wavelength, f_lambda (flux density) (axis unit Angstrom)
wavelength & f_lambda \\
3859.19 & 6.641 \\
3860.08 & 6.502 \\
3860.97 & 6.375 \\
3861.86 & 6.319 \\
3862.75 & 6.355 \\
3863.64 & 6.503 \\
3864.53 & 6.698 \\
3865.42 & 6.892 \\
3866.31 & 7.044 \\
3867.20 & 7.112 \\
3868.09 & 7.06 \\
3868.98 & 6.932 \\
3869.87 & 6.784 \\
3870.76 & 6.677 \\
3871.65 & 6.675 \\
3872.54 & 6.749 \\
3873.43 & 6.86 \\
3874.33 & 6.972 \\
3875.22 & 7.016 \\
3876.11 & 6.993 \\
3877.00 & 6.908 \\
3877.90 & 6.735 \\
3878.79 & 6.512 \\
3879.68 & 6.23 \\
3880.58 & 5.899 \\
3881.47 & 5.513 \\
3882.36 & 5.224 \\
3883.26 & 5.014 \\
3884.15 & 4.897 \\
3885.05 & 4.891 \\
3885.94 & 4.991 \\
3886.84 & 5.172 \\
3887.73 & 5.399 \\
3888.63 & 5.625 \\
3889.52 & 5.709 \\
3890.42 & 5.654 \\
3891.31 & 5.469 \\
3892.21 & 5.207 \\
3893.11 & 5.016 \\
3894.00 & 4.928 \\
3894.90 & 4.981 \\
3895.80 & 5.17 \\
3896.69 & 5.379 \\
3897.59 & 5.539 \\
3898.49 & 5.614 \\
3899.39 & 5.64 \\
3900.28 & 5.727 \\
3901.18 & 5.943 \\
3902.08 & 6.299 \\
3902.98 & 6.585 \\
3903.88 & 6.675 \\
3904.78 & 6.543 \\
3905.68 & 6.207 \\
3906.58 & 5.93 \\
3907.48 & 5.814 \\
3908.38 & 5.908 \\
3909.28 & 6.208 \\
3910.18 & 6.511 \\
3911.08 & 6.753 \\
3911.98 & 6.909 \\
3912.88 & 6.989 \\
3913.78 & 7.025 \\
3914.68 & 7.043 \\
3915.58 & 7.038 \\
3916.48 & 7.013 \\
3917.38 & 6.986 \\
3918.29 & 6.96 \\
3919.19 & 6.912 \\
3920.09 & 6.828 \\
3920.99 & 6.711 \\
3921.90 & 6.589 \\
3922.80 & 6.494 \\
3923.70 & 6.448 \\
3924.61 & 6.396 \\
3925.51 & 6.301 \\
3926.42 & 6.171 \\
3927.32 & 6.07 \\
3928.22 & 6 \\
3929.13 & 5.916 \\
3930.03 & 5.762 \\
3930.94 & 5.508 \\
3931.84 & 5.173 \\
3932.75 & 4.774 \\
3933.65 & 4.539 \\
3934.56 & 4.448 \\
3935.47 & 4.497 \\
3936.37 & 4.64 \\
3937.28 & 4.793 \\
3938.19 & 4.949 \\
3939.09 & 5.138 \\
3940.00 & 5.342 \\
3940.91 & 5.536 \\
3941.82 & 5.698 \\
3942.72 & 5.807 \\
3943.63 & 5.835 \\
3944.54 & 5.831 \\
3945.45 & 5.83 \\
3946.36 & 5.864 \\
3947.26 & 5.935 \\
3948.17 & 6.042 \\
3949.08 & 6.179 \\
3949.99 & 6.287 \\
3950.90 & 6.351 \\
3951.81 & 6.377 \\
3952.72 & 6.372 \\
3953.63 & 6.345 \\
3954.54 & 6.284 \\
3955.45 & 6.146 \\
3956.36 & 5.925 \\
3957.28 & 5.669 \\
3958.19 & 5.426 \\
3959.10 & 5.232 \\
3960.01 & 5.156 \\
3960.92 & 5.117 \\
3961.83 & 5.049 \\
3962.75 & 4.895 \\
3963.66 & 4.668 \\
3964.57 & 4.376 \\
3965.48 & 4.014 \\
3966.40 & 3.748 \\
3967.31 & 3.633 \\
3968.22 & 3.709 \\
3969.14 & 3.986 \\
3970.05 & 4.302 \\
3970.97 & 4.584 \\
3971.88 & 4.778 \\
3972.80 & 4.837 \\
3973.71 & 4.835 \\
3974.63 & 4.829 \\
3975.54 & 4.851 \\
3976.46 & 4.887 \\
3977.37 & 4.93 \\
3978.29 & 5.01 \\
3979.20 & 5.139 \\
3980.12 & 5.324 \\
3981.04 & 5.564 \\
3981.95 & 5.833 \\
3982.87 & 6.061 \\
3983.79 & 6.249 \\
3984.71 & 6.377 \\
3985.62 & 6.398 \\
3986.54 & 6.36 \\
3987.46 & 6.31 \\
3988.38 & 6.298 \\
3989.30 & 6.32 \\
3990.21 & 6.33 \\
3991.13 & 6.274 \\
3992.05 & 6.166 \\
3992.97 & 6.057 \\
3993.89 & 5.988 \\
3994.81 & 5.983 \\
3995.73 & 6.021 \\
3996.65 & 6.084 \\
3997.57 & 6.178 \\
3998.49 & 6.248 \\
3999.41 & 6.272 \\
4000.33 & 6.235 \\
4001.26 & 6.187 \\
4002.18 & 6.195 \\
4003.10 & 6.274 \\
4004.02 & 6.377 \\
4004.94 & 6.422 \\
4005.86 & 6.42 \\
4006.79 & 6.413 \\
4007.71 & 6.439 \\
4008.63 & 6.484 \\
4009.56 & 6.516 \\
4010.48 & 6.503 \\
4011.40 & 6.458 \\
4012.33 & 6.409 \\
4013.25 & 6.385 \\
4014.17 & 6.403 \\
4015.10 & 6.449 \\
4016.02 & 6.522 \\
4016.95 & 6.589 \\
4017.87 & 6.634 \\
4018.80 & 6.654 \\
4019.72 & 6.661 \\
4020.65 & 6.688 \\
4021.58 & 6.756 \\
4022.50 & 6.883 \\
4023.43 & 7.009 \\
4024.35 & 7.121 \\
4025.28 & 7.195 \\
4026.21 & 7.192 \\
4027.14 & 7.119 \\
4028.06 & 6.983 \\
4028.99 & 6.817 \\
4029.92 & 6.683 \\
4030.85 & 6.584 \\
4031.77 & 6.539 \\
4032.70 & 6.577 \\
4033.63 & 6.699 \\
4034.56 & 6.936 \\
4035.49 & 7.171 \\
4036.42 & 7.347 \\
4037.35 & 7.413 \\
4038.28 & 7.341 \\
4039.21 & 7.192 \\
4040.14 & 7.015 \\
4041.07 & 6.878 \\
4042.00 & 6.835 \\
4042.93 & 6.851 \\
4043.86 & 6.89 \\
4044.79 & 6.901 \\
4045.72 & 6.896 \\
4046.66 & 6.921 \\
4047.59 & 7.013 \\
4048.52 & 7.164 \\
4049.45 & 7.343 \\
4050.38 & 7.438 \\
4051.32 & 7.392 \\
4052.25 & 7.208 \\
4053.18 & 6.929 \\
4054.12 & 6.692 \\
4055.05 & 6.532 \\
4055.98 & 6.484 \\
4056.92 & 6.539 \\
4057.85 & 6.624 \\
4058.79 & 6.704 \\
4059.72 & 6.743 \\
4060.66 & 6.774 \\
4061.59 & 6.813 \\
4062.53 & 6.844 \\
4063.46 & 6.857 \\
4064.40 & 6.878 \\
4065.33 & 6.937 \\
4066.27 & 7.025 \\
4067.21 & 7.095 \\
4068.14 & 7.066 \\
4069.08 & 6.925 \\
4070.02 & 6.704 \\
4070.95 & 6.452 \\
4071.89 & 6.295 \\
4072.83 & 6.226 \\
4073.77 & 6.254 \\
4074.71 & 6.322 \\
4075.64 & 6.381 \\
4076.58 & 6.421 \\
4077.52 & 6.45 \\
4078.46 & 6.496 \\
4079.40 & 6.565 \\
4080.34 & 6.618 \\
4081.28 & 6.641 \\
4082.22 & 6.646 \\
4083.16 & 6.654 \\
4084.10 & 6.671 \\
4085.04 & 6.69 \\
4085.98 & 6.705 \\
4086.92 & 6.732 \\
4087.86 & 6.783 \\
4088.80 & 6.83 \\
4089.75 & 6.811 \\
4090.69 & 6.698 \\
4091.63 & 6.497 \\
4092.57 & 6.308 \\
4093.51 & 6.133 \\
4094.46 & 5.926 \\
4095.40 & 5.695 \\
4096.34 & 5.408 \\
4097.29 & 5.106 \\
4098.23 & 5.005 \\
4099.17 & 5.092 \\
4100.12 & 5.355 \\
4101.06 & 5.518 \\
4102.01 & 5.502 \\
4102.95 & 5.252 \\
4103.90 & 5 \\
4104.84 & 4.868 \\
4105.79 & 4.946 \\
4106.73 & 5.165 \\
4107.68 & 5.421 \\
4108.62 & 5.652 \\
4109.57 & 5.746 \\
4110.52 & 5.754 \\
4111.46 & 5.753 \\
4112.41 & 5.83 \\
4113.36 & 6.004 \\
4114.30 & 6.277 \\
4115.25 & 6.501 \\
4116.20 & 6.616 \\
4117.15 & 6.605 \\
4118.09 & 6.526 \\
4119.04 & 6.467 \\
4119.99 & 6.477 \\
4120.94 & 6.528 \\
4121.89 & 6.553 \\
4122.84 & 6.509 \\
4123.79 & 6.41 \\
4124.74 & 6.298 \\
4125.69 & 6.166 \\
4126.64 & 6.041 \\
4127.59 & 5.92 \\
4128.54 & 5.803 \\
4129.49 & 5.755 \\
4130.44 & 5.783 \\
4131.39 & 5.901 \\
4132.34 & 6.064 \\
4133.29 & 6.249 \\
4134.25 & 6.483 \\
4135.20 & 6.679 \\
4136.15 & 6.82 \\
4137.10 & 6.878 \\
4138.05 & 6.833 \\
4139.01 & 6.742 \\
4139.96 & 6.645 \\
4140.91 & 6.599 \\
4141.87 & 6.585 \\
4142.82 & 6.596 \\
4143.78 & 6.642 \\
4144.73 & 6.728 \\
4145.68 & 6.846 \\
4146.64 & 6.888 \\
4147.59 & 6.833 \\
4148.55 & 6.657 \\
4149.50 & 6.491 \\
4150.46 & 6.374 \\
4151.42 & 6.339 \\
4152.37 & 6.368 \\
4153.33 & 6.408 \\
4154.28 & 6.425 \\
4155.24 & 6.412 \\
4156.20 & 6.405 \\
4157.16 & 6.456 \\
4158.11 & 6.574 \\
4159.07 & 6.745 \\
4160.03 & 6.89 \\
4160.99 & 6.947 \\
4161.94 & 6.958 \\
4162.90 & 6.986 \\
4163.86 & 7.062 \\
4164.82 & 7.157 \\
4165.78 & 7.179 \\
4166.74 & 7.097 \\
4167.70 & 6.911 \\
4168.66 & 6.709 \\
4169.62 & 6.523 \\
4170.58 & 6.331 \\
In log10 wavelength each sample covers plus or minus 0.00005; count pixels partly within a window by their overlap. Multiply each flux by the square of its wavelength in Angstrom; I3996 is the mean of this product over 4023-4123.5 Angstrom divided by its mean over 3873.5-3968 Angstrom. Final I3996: 1.2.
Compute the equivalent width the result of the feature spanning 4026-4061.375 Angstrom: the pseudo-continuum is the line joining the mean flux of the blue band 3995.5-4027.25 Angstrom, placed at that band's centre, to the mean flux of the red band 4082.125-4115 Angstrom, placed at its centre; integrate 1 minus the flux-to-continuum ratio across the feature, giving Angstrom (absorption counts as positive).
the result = -3.6 Angstrom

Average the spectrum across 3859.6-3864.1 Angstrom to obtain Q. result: 6.41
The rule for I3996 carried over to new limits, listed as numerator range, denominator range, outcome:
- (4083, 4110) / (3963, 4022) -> 1.06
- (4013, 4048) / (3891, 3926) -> 1.17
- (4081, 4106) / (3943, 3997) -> 1.15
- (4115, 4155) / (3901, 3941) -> 1.18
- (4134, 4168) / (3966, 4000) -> 1.33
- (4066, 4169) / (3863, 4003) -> 1.19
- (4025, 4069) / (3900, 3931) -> 1.15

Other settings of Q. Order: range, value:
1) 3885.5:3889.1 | 5.3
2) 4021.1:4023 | 6.82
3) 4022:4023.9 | 6.98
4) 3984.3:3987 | 6.39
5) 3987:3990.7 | 6.32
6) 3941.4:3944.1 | 5.79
